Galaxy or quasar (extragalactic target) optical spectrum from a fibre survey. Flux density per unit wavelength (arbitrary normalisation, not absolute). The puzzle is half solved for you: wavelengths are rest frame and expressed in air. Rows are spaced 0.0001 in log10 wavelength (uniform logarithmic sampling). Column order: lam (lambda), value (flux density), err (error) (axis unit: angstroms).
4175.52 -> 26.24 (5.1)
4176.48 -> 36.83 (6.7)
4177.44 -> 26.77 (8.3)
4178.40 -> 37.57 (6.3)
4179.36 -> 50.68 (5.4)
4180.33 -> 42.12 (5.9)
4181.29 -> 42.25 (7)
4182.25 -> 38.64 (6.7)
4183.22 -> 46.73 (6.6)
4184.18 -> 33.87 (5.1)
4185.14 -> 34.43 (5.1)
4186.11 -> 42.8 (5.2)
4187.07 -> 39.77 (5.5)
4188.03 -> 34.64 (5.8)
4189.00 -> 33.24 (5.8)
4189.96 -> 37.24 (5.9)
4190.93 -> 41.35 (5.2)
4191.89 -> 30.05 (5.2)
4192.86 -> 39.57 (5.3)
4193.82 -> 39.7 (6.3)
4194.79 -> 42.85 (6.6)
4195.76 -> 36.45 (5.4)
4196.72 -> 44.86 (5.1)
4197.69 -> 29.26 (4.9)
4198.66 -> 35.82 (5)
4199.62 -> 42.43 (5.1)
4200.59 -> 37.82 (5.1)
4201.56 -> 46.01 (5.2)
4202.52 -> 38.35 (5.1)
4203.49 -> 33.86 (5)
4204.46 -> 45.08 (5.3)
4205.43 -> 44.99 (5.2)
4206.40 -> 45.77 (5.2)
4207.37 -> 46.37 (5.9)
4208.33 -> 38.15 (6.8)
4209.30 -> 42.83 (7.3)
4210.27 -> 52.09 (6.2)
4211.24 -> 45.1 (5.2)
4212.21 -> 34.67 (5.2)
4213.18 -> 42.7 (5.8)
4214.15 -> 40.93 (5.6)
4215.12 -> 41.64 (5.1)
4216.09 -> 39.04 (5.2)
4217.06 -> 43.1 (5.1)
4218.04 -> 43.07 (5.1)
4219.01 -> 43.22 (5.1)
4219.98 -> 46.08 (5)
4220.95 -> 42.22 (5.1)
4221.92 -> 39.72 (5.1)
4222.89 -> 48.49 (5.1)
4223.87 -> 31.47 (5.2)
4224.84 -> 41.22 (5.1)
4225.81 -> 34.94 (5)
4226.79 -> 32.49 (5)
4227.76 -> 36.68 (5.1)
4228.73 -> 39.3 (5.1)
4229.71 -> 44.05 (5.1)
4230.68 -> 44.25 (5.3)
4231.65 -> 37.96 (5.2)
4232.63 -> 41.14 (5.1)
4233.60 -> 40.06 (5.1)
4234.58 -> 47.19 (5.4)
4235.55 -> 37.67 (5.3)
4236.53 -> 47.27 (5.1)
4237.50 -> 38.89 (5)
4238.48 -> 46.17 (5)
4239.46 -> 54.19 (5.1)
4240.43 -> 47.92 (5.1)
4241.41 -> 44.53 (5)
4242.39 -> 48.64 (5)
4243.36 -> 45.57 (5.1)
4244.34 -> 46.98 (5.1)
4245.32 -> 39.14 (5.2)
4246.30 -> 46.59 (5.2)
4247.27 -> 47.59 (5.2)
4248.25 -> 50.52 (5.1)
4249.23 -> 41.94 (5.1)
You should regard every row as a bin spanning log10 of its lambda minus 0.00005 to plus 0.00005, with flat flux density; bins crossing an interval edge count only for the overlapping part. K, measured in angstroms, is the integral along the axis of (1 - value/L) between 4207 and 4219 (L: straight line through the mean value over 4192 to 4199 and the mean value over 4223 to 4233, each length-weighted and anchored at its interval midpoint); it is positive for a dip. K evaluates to -1.3 angstroms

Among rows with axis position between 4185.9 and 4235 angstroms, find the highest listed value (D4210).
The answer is 52.09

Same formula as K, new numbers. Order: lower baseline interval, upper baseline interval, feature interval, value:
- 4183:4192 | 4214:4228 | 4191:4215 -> -1.2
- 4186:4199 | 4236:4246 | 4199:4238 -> 0.4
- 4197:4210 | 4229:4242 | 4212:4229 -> 0.9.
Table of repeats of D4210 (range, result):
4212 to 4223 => 48.49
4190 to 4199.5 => 44.86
